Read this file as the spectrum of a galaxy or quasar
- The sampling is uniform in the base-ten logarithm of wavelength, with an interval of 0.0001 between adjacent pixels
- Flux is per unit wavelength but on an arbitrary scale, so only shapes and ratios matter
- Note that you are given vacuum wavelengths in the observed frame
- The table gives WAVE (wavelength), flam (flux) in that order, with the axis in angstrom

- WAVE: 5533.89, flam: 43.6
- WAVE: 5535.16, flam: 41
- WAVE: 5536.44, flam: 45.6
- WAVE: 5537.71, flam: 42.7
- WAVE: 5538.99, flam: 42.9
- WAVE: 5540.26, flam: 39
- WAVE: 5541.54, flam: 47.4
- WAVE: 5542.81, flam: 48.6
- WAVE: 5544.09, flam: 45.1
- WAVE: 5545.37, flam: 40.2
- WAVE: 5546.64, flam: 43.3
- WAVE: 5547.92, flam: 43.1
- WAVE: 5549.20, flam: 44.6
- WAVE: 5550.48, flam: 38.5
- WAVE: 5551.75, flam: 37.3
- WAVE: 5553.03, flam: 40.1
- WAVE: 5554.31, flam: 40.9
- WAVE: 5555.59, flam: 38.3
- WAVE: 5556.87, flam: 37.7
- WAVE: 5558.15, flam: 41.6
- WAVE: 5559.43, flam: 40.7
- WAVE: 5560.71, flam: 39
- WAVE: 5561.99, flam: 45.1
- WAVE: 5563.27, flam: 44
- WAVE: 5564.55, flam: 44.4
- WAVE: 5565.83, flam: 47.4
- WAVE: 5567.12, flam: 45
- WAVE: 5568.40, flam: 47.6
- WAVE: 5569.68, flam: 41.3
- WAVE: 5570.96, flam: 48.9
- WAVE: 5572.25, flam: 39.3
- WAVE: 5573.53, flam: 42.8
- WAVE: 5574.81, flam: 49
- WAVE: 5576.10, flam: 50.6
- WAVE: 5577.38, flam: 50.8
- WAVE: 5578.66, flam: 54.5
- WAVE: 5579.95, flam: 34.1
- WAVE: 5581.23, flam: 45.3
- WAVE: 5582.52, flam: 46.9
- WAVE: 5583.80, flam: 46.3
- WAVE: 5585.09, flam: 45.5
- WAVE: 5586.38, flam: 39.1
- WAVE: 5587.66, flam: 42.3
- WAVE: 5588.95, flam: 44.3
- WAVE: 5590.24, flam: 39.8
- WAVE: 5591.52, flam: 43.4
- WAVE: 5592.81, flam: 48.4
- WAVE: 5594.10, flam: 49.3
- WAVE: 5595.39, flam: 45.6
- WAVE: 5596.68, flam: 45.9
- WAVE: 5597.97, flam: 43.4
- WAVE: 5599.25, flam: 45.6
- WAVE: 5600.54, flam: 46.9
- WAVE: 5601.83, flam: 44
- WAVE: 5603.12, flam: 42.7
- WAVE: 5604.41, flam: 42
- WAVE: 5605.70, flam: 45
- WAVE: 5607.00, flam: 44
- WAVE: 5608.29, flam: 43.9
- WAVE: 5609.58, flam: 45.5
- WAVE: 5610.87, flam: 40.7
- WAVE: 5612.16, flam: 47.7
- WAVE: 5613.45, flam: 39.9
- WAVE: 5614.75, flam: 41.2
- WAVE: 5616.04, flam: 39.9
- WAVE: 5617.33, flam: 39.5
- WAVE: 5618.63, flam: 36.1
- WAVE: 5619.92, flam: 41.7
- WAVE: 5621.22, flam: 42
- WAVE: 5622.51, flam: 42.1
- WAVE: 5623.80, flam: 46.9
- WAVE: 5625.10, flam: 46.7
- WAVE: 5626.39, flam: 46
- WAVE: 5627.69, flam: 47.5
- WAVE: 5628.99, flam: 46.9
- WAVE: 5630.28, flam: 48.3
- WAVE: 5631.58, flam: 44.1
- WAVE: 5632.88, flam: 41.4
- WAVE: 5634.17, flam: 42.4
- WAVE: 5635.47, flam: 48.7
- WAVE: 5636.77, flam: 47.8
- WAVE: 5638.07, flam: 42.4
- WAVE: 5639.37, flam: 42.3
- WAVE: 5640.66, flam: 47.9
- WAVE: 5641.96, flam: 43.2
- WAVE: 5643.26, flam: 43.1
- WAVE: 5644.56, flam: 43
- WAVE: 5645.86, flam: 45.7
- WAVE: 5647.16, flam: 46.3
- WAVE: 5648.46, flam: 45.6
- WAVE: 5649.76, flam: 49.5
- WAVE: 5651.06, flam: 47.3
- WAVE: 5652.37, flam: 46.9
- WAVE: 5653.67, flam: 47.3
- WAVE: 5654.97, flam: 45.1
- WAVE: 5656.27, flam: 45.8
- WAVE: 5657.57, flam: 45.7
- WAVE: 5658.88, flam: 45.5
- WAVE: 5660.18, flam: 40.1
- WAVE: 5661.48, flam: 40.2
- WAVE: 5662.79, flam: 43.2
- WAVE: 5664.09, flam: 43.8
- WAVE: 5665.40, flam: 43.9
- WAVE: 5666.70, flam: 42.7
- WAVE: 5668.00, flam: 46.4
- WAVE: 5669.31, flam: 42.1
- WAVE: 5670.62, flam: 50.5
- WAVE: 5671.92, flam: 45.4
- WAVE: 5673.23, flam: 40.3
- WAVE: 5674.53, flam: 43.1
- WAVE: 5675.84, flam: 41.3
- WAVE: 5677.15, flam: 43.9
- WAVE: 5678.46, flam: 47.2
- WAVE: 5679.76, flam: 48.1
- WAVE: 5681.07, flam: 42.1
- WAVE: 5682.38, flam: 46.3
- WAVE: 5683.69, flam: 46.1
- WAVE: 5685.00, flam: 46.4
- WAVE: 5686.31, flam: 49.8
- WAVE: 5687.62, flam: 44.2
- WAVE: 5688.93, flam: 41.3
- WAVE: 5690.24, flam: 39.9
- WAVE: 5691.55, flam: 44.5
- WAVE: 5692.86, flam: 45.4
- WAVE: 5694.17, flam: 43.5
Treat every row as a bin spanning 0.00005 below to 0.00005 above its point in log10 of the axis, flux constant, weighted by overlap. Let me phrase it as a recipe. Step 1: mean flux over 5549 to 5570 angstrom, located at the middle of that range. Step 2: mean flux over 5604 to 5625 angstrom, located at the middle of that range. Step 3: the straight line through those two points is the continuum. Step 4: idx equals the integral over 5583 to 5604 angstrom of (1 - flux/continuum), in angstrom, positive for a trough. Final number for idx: -1.1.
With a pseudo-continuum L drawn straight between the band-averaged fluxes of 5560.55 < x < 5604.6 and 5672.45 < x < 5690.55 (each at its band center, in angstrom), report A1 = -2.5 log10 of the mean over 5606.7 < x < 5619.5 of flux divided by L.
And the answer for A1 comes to 0.07 mag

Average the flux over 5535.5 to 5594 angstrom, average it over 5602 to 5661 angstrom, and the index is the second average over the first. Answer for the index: 1.0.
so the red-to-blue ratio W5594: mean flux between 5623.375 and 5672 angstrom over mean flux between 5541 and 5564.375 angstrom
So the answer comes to 1.08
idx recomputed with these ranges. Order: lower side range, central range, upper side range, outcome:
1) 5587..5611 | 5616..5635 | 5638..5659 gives 0.60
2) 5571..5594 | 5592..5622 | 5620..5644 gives 0.98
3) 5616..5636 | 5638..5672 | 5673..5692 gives -0.58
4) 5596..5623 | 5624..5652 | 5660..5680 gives -1.43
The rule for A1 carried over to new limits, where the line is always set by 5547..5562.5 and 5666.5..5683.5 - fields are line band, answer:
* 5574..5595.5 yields -0.10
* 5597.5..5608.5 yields -0.05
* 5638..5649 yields -0.02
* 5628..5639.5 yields -0.05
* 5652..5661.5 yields -0.02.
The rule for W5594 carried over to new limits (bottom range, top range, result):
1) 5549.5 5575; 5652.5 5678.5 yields 1.04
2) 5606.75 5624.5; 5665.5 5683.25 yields 1.06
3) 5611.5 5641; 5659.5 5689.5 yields 1.01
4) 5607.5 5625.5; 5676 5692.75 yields 1.06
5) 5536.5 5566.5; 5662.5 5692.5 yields 1.05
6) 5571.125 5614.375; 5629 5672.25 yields 1.01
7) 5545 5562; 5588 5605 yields 1.10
